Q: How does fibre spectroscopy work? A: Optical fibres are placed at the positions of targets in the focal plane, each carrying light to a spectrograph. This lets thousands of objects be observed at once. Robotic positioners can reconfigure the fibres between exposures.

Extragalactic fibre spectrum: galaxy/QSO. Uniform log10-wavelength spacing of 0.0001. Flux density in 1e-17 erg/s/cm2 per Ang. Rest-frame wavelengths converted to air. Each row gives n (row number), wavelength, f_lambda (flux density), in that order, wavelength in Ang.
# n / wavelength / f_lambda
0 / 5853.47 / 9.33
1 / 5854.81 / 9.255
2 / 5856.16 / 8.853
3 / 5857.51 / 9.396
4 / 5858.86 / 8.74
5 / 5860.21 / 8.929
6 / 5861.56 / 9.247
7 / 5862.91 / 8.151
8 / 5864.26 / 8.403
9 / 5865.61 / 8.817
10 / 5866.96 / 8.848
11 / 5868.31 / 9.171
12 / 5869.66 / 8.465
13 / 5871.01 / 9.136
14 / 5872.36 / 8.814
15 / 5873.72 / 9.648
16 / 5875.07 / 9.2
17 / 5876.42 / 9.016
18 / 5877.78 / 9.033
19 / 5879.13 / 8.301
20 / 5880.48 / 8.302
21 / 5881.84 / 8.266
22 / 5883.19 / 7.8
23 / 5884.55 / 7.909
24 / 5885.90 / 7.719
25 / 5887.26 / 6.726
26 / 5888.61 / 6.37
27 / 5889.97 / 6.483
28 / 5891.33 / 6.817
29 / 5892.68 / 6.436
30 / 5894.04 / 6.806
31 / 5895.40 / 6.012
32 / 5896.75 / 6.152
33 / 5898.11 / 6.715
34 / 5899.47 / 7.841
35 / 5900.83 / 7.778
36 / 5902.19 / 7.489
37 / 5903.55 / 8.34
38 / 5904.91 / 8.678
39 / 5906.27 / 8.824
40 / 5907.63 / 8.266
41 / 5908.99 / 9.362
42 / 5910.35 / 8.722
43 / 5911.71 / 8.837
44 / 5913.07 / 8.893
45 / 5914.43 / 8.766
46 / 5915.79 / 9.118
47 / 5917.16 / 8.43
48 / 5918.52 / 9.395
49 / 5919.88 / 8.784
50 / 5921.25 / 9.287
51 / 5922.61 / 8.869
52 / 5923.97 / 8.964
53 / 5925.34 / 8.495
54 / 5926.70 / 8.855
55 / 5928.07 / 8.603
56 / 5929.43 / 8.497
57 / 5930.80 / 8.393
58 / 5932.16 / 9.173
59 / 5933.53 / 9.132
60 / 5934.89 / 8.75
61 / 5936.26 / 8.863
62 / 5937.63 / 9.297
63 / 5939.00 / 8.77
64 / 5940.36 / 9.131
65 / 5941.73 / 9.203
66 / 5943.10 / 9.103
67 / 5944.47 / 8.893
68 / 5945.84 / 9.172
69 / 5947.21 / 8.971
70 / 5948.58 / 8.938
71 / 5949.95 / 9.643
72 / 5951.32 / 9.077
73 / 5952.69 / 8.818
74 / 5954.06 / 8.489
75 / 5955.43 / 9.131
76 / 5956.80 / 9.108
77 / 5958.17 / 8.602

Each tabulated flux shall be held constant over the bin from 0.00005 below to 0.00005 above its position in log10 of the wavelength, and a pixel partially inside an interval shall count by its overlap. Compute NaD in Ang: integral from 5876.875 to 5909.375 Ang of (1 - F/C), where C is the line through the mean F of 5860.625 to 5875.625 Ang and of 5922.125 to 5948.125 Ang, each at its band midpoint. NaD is 4.8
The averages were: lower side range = 8.9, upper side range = 8.9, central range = 7.59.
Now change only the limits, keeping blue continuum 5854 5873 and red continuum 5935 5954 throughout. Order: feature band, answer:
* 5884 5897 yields 3.18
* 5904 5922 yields 0.22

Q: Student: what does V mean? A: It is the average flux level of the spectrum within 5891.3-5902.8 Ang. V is 6.9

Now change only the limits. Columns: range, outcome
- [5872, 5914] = 7.92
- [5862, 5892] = 8.25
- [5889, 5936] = 8.23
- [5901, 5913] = 8.55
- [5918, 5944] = 8.92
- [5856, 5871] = 8.83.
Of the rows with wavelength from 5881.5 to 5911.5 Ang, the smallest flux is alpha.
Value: 6.012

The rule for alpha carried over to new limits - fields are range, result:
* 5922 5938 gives 8.393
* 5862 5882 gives 8.151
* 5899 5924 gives 7.489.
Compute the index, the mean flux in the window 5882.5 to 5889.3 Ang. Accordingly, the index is 7.31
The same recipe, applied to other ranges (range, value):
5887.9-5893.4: 6.53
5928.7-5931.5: 8.47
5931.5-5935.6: 9.01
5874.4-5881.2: 8.76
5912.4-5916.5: 8.91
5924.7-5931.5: 8.58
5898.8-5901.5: 7.81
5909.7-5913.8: 8.83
